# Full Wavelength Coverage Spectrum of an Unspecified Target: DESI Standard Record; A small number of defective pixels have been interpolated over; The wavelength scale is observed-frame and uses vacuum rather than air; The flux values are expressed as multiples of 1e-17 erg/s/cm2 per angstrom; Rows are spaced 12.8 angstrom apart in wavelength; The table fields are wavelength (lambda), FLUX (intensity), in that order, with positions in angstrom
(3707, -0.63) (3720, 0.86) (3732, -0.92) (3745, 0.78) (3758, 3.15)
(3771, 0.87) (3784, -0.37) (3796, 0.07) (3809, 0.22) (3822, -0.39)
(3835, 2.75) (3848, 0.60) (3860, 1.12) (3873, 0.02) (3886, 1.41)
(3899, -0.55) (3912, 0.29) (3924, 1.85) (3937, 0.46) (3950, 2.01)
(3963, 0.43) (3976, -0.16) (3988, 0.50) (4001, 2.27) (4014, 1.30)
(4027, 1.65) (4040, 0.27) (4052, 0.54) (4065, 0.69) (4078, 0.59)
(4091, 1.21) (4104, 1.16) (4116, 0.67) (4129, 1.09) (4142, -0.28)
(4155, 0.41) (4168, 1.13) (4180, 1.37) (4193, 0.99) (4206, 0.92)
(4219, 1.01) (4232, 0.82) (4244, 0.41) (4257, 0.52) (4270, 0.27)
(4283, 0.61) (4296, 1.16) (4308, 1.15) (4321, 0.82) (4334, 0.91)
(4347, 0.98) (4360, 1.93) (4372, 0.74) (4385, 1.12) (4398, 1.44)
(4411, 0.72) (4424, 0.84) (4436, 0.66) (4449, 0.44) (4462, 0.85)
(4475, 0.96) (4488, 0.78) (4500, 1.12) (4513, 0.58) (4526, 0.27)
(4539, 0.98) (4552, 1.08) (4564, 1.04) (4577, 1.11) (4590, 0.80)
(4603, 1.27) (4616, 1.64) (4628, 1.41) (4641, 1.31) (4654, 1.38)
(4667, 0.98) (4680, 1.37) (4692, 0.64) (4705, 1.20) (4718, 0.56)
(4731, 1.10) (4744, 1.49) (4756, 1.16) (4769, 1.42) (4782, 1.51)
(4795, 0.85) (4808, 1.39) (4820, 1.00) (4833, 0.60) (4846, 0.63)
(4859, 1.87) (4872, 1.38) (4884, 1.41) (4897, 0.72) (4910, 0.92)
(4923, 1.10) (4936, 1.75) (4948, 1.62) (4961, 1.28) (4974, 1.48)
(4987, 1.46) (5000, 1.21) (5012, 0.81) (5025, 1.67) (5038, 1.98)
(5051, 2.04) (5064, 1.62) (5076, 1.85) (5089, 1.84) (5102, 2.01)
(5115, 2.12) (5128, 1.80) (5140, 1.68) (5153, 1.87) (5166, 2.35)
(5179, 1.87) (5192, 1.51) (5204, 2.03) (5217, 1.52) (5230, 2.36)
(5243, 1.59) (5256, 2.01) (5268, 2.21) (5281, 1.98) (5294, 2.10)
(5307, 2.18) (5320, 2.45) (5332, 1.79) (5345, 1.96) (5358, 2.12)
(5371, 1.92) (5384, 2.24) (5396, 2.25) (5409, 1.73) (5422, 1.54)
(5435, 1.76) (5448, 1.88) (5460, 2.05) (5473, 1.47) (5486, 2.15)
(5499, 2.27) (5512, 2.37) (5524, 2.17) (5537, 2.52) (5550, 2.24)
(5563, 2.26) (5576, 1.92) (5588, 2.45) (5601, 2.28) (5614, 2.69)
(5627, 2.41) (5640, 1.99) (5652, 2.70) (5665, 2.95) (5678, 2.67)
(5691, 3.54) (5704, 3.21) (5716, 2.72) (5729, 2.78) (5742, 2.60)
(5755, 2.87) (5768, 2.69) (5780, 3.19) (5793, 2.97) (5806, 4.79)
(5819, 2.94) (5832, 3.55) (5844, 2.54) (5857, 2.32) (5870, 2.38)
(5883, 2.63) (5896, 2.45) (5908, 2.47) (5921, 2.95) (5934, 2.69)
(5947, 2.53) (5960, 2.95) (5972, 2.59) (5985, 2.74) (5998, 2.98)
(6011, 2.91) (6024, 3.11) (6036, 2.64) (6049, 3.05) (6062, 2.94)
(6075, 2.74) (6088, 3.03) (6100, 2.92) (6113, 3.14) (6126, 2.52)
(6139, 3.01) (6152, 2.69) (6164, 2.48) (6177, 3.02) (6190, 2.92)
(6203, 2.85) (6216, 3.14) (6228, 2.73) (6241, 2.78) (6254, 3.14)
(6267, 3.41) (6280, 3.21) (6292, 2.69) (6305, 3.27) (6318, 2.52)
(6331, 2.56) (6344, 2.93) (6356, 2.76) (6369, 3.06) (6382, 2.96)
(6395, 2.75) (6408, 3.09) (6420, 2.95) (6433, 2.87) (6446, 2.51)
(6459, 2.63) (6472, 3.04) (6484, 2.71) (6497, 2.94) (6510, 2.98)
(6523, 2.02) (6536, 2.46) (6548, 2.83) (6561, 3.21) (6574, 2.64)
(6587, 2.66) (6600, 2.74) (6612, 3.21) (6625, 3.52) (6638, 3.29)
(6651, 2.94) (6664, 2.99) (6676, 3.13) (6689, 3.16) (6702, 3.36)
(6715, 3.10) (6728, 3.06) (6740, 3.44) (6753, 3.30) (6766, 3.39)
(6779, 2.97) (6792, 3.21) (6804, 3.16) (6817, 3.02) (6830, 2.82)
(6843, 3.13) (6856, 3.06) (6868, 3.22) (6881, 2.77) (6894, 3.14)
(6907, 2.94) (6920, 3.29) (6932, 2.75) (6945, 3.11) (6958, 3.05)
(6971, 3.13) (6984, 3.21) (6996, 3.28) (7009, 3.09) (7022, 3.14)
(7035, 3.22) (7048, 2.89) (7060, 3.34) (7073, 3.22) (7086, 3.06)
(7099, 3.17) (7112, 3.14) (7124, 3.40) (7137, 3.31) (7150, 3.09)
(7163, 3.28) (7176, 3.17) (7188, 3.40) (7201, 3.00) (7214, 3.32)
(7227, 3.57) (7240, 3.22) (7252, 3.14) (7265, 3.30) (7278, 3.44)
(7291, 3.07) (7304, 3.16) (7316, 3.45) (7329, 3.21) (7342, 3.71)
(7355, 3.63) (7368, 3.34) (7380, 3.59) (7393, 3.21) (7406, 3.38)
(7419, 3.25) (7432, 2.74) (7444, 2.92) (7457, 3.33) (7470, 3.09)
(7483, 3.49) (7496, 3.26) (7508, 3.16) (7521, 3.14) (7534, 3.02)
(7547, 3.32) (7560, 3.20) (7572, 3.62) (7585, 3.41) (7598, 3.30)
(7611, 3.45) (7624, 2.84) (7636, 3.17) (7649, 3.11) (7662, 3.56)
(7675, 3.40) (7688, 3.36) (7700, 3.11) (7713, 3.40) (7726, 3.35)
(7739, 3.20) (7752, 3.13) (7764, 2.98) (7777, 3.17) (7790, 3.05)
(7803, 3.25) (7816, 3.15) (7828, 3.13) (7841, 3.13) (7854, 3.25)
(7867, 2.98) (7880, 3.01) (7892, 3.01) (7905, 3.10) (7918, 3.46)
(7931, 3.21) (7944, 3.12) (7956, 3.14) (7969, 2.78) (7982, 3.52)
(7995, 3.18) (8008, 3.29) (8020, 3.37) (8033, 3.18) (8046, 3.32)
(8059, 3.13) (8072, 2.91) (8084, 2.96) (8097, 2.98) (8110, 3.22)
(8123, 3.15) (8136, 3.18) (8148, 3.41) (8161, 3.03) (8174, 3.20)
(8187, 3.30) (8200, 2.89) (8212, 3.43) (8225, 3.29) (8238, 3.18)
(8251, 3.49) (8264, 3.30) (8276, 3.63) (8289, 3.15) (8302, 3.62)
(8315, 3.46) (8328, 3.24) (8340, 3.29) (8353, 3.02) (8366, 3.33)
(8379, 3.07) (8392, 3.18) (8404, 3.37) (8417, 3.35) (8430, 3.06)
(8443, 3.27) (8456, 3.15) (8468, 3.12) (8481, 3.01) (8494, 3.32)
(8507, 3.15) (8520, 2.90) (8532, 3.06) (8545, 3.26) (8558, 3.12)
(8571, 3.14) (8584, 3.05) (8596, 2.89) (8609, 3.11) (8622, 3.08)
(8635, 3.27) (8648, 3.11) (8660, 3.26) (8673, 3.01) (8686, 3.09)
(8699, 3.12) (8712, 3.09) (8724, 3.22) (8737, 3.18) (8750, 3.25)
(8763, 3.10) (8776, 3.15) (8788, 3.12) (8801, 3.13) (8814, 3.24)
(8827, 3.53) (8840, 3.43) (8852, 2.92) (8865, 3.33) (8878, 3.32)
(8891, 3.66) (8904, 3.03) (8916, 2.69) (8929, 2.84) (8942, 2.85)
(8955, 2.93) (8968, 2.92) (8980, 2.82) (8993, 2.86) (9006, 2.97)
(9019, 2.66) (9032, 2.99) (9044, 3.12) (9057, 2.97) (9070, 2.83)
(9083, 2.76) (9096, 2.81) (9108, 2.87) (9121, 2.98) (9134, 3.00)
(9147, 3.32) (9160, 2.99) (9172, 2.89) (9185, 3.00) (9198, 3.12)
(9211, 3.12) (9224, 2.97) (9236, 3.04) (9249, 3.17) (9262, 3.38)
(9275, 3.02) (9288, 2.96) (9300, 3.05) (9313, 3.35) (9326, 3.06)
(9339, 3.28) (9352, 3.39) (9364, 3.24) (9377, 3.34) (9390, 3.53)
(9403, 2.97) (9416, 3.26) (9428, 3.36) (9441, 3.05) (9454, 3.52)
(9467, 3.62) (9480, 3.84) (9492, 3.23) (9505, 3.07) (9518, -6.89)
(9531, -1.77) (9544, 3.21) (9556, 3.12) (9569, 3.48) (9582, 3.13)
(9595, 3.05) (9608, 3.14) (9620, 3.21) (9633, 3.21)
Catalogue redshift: 0.262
